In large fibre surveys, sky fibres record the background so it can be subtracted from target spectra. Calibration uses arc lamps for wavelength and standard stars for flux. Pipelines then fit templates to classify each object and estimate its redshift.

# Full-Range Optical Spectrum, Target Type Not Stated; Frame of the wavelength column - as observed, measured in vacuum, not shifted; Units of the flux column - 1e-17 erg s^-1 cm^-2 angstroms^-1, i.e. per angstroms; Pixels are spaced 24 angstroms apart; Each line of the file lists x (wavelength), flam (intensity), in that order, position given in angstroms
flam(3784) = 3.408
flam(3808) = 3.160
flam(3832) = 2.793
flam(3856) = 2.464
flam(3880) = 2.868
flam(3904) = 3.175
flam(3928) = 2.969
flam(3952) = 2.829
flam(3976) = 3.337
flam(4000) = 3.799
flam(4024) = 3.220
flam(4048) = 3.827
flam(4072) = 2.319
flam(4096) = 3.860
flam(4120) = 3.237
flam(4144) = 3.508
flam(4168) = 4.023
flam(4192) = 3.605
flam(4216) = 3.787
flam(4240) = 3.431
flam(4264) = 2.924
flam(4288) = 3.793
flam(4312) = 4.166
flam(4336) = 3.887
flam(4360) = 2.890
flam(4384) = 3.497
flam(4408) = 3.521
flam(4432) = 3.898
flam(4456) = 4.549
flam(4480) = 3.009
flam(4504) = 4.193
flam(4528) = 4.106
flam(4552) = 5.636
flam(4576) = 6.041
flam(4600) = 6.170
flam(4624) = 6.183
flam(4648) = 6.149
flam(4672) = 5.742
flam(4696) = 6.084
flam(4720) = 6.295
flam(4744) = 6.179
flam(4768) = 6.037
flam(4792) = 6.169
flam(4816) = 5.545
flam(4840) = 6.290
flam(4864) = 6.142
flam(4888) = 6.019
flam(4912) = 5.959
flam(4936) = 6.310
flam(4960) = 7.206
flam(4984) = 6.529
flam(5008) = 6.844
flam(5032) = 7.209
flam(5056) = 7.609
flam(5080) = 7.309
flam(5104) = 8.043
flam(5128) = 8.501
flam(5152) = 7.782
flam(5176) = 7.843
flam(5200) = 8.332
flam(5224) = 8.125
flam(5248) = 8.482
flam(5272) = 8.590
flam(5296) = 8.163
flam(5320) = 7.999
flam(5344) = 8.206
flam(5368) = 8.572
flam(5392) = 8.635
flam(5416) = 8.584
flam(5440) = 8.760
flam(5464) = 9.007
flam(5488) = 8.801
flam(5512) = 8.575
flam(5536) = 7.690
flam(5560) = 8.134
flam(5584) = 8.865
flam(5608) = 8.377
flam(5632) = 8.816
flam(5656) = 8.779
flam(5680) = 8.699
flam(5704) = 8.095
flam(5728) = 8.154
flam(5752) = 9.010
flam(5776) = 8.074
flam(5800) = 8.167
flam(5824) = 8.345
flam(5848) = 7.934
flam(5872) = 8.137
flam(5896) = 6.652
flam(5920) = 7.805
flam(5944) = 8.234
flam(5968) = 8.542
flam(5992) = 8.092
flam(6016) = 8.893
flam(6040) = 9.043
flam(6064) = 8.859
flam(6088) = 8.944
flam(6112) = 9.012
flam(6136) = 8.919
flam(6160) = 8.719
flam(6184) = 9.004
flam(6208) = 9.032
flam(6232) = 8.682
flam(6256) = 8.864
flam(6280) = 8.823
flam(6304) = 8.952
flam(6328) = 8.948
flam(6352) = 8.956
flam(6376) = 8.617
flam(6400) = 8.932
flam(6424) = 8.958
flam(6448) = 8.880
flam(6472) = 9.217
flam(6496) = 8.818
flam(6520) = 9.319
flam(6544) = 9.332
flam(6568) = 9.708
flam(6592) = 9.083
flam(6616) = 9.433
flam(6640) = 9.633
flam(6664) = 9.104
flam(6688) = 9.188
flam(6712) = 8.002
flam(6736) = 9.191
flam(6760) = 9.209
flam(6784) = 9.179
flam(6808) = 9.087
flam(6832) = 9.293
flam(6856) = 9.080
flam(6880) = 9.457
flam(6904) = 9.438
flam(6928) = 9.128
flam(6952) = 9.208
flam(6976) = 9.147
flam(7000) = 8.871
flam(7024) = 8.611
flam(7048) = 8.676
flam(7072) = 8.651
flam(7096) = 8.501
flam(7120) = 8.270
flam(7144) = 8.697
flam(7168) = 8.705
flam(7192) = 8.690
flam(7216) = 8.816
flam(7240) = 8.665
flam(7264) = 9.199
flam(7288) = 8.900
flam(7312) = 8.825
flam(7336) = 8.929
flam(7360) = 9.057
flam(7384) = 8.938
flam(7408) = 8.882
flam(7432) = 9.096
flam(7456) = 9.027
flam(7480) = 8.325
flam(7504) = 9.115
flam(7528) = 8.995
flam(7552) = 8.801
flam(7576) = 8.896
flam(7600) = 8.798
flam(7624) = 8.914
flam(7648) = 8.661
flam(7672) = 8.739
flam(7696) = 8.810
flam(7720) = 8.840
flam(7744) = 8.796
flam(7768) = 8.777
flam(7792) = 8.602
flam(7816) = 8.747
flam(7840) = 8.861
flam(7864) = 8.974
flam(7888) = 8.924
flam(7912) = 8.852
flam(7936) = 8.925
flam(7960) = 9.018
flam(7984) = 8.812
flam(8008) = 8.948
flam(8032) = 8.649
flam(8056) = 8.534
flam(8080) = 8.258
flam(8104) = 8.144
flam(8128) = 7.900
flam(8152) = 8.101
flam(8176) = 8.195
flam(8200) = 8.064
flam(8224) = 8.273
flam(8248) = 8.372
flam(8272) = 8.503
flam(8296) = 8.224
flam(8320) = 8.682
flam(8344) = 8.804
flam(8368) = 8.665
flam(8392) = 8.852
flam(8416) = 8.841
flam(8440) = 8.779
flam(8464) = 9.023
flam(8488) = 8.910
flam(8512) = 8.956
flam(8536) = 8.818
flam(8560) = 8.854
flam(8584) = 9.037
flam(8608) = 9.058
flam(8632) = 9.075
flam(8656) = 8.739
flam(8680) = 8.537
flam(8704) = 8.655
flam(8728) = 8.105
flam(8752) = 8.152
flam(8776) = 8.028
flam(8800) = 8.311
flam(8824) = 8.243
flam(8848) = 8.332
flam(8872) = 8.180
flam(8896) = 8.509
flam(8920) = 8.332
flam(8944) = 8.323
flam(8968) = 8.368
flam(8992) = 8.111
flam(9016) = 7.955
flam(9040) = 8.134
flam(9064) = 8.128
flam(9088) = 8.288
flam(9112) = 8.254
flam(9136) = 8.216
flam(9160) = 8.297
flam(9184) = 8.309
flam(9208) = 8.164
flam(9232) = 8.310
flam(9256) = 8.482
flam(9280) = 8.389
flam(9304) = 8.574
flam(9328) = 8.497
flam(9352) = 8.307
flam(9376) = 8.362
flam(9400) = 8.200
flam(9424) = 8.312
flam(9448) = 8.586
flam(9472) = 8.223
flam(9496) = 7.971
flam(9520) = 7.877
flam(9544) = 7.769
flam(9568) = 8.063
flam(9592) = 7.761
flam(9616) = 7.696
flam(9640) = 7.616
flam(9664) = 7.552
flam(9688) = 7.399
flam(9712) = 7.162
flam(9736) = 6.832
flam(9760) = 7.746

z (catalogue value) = 0.14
